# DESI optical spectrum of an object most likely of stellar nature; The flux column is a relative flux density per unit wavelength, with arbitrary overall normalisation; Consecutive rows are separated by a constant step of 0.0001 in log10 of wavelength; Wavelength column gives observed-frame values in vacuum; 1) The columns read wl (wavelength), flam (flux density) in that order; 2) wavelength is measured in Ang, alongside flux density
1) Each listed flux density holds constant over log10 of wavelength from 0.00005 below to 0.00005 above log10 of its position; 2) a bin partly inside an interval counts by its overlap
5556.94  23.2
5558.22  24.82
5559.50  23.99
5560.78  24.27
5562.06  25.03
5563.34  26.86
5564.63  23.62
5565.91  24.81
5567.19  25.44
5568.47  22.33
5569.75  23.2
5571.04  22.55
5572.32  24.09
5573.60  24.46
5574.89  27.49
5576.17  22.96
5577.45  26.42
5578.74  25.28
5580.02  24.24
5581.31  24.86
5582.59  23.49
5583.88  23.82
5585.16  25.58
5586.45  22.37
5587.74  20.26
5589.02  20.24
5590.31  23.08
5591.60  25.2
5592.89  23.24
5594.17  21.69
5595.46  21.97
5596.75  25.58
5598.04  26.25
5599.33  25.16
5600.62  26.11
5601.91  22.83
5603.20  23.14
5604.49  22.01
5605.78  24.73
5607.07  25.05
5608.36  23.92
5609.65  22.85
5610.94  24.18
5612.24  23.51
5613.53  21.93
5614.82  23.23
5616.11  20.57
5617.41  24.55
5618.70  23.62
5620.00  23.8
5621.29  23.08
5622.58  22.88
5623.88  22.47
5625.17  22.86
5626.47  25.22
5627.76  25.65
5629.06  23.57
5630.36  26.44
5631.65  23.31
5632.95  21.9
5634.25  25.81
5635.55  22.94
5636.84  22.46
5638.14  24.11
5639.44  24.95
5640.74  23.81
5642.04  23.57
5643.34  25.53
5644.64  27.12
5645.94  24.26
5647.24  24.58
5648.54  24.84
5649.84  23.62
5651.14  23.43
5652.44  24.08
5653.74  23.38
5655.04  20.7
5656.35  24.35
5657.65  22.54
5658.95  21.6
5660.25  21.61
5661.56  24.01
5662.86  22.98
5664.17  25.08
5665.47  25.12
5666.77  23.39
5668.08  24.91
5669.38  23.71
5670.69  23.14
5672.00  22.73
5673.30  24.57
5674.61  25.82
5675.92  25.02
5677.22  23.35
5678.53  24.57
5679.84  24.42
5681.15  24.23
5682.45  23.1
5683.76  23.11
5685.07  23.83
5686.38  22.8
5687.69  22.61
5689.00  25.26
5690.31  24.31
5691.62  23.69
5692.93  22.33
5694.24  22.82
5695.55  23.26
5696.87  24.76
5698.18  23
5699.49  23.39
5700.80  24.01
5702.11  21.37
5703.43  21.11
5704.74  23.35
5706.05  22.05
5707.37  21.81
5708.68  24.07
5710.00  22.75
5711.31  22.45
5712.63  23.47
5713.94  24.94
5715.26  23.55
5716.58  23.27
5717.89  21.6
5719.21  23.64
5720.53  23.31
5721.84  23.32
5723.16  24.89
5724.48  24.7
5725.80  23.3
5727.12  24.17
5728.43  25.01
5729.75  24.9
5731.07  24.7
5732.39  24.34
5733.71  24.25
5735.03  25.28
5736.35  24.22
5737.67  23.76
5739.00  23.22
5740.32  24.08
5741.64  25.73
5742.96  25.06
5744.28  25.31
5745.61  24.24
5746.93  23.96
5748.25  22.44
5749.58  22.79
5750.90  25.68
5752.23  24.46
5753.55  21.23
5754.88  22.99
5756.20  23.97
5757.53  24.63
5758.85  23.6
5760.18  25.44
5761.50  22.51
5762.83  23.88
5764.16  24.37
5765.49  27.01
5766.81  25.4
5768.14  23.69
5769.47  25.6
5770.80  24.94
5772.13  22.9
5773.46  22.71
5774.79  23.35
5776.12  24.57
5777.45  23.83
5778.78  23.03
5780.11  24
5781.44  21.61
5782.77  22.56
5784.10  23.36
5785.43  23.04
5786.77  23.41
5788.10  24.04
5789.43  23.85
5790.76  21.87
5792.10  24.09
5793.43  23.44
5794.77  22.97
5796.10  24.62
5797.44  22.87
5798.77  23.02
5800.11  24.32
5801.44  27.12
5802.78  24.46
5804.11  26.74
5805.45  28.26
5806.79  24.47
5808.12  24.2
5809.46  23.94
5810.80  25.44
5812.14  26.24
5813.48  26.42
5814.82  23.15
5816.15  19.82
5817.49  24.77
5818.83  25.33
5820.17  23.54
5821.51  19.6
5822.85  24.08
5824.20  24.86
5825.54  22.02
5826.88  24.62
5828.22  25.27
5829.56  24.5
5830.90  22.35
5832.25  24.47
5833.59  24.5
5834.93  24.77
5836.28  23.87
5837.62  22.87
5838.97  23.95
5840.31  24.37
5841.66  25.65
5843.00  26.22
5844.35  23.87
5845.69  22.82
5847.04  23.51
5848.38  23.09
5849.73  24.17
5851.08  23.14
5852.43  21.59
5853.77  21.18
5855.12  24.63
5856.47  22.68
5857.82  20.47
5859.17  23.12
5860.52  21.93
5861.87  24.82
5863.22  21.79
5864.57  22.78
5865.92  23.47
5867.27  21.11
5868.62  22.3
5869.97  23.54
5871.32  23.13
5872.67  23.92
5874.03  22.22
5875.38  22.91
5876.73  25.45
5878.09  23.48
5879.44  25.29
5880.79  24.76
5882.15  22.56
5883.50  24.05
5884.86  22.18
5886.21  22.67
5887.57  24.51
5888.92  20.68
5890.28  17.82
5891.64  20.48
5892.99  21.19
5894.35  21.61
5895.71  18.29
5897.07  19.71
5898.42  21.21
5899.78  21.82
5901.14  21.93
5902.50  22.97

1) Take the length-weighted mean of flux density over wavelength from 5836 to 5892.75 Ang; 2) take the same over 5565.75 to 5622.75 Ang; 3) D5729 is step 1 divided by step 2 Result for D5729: 1.0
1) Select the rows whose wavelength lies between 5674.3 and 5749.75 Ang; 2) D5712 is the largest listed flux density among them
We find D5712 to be 25.82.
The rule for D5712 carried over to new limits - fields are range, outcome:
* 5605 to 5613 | 25.05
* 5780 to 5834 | 28.26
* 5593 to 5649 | 27.12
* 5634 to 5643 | 25.81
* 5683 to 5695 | 25.26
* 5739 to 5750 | 25.73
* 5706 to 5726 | 24.94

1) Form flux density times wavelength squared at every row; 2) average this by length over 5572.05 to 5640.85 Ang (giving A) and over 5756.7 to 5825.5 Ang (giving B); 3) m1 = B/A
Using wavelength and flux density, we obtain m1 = 1.1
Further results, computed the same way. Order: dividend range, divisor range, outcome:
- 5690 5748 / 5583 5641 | 1.04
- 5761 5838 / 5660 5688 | 1.05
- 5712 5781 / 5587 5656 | 1.06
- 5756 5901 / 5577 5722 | 1.06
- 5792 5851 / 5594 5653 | 1.08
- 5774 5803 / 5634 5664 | 1.04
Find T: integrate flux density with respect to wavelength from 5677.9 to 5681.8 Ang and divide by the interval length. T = 24.4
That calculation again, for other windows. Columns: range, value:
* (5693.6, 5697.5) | 23.6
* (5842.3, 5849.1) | 23.9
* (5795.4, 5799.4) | 23.5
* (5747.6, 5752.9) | 23.8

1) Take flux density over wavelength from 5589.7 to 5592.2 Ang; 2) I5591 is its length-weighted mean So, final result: 24.1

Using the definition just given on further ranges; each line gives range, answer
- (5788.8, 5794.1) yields 23.3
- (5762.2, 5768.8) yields 24.9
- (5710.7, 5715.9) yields 23.6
